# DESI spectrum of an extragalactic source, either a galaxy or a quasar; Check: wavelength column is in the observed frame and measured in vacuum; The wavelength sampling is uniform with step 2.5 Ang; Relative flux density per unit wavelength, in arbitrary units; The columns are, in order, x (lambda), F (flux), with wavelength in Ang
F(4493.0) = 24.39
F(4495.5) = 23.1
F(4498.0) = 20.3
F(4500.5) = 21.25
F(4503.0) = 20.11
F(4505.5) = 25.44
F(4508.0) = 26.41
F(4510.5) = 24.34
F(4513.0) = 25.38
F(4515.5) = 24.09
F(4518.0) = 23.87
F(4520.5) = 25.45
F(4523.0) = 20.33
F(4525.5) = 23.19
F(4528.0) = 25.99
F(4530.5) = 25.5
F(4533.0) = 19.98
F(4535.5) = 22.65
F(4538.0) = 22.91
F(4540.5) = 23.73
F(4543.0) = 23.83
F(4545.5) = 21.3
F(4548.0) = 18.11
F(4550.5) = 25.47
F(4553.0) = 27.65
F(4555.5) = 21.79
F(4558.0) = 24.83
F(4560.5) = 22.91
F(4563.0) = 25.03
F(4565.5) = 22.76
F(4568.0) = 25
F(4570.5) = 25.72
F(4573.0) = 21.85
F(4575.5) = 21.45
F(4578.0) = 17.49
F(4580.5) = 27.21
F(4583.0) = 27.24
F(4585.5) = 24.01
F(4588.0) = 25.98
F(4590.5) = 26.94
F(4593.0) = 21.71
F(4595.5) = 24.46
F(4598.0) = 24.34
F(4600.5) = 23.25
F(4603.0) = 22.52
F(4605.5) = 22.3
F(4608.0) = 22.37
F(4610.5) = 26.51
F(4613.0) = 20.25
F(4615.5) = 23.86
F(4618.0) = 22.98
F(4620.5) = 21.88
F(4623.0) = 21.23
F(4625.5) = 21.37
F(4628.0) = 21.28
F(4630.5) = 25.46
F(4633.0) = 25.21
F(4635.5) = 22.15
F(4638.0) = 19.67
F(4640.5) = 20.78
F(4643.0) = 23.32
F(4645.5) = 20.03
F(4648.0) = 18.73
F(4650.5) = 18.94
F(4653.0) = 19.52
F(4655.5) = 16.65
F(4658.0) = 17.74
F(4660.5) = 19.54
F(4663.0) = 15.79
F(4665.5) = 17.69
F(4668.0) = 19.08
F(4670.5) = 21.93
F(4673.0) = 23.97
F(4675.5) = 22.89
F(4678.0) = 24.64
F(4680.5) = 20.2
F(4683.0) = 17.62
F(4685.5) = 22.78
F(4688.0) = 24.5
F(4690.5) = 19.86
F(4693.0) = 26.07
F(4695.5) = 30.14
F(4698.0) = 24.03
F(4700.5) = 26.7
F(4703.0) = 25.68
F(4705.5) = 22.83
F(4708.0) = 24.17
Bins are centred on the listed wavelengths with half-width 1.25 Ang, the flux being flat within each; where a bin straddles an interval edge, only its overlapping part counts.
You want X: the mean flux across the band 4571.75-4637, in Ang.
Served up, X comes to 23.3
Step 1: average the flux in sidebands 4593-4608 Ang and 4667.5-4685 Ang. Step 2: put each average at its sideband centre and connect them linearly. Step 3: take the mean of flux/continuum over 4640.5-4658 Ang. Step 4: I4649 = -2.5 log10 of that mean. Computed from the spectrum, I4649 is 0.14 mag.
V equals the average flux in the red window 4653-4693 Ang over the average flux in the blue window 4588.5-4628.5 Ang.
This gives 0.89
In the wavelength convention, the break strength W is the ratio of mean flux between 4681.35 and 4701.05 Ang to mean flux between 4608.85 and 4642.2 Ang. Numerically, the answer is 1.1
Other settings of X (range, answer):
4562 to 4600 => 24.1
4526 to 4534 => 23.9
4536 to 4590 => 23.7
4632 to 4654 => 20.9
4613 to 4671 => 20.6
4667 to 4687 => 21.7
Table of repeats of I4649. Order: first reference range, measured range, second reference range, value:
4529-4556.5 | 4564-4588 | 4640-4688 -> -0.072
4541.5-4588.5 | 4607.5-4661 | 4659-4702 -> 0.071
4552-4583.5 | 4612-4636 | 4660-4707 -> 0.026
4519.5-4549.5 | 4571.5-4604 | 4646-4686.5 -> -0.105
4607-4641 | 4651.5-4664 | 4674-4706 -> 0.278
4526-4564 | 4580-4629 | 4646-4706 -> -0.045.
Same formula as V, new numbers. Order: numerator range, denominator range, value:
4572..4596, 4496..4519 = 1.02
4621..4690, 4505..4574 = 0.88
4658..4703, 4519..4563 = 0.95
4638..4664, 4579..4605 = 0.78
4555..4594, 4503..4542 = 1.00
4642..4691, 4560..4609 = 0.85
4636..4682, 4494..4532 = 0.85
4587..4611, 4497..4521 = 1.01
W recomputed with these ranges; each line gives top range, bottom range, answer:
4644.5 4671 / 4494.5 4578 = 0.80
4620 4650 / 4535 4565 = 0.93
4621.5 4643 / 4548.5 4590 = 0.92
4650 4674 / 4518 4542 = 0.82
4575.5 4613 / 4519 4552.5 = 1.03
